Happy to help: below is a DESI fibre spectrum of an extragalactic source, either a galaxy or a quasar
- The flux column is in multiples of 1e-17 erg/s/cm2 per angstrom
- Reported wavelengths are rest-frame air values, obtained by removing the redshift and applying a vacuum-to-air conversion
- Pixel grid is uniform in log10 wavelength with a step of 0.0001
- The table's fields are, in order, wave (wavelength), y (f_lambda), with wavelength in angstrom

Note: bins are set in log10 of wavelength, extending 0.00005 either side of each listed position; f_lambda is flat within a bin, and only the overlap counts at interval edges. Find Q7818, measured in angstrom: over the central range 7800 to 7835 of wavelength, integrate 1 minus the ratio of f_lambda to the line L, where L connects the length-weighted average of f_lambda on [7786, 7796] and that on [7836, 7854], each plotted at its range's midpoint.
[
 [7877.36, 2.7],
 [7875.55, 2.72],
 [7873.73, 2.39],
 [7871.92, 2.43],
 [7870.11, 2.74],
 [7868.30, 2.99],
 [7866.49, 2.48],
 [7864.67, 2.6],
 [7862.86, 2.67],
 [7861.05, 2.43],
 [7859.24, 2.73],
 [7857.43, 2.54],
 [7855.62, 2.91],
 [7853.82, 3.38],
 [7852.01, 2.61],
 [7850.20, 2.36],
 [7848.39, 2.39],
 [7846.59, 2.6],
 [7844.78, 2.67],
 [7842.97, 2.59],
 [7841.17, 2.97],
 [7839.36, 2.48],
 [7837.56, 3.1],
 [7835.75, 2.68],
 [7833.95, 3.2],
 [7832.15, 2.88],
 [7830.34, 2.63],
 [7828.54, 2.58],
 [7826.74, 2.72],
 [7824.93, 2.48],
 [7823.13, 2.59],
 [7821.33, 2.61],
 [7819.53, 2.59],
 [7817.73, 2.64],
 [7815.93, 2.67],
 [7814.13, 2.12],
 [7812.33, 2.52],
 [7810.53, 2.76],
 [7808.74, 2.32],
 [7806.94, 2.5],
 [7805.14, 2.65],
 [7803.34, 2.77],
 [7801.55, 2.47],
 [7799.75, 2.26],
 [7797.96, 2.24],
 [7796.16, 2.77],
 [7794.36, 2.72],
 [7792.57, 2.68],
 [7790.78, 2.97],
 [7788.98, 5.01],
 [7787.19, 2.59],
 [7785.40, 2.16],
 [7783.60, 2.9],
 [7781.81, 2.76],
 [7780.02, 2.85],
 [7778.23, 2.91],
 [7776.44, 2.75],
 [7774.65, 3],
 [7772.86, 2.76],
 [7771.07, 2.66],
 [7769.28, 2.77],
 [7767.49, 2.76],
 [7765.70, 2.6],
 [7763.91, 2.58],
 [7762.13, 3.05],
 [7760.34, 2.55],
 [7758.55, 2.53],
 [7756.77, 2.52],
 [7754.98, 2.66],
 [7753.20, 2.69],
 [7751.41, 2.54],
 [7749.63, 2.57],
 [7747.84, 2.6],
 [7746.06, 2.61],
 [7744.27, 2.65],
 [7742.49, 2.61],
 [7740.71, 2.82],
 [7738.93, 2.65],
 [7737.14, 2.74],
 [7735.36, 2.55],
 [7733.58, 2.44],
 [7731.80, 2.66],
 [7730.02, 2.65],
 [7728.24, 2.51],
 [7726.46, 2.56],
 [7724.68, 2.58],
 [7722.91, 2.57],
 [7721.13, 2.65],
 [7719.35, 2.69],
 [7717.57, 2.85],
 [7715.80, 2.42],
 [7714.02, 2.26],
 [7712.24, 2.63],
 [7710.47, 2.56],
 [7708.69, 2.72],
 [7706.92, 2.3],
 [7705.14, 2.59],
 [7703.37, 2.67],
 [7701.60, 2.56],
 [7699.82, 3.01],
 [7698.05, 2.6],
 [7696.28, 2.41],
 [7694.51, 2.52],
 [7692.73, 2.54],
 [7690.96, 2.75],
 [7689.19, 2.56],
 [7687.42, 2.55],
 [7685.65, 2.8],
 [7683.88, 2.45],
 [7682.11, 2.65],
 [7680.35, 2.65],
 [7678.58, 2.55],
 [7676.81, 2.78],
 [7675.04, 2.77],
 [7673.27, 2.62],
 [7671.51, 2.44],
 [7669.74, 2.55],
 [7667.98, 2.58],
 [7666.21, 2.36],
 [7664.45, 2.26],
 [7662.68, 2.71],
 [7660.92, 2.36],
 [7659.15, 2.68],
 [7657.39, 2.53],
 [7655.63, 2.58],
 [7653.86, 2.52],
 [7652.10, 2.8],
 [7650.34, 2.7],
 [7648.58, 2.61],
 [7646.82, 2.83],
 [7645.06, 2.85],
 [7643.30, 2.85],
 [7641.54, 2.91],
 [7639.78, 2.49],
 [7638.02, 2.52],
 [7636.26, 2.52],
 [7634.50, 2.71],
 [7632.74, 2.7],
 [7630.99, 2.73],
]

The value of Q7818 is 3.6 angstrom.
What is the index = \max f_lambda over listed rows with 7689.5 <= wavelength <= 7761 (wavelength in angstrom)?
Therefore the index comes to 3.01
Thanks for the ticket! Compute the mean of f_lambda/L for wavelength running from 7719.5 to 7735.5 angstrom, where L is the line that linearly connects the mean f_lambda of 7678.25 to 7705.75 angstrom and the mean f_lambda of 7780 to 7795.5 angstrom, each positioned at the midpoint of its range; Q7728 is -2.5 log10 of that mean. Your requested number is 0.07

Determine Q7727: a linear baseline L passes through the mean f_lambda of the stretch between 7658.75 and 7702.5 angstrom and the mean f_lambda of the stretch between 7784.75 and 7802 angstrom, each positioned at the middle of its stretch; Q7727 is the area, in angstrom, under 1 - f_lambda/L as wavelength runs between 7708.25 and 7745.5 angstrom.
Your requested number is 1.0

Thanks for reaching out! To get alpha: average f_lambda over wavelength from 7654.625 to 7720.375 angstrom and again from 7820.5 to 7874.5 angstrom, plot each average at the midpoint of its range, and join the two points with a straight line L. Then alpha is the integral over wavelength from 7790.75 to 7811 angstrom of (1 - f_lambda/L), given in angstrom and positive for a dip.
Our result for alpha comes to 0.6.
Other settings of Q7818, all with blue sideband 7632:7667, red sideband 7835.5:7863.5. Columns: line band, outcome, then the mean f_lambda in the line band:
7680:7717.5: 0.8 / 2.59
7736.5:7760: 0.3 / 2.63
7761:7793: -2.5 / 2.88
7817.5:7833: 0.3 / 2.63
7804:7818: 0.8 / 2.52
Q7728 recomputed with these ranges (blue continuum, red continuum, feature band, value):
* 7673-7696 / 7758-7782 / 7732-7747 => 0.03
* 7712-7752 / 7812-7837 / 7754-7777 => -0.04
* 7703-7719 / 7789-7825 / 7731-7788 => -0.03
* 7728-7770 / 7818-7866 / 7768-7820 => -0.02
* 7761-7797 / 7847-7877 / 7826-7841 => -0.03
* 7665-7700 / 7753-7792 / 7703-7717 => 0.06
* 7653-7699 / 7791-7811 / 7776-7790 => -0.17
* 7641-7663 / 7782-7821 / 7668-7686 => 0.03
